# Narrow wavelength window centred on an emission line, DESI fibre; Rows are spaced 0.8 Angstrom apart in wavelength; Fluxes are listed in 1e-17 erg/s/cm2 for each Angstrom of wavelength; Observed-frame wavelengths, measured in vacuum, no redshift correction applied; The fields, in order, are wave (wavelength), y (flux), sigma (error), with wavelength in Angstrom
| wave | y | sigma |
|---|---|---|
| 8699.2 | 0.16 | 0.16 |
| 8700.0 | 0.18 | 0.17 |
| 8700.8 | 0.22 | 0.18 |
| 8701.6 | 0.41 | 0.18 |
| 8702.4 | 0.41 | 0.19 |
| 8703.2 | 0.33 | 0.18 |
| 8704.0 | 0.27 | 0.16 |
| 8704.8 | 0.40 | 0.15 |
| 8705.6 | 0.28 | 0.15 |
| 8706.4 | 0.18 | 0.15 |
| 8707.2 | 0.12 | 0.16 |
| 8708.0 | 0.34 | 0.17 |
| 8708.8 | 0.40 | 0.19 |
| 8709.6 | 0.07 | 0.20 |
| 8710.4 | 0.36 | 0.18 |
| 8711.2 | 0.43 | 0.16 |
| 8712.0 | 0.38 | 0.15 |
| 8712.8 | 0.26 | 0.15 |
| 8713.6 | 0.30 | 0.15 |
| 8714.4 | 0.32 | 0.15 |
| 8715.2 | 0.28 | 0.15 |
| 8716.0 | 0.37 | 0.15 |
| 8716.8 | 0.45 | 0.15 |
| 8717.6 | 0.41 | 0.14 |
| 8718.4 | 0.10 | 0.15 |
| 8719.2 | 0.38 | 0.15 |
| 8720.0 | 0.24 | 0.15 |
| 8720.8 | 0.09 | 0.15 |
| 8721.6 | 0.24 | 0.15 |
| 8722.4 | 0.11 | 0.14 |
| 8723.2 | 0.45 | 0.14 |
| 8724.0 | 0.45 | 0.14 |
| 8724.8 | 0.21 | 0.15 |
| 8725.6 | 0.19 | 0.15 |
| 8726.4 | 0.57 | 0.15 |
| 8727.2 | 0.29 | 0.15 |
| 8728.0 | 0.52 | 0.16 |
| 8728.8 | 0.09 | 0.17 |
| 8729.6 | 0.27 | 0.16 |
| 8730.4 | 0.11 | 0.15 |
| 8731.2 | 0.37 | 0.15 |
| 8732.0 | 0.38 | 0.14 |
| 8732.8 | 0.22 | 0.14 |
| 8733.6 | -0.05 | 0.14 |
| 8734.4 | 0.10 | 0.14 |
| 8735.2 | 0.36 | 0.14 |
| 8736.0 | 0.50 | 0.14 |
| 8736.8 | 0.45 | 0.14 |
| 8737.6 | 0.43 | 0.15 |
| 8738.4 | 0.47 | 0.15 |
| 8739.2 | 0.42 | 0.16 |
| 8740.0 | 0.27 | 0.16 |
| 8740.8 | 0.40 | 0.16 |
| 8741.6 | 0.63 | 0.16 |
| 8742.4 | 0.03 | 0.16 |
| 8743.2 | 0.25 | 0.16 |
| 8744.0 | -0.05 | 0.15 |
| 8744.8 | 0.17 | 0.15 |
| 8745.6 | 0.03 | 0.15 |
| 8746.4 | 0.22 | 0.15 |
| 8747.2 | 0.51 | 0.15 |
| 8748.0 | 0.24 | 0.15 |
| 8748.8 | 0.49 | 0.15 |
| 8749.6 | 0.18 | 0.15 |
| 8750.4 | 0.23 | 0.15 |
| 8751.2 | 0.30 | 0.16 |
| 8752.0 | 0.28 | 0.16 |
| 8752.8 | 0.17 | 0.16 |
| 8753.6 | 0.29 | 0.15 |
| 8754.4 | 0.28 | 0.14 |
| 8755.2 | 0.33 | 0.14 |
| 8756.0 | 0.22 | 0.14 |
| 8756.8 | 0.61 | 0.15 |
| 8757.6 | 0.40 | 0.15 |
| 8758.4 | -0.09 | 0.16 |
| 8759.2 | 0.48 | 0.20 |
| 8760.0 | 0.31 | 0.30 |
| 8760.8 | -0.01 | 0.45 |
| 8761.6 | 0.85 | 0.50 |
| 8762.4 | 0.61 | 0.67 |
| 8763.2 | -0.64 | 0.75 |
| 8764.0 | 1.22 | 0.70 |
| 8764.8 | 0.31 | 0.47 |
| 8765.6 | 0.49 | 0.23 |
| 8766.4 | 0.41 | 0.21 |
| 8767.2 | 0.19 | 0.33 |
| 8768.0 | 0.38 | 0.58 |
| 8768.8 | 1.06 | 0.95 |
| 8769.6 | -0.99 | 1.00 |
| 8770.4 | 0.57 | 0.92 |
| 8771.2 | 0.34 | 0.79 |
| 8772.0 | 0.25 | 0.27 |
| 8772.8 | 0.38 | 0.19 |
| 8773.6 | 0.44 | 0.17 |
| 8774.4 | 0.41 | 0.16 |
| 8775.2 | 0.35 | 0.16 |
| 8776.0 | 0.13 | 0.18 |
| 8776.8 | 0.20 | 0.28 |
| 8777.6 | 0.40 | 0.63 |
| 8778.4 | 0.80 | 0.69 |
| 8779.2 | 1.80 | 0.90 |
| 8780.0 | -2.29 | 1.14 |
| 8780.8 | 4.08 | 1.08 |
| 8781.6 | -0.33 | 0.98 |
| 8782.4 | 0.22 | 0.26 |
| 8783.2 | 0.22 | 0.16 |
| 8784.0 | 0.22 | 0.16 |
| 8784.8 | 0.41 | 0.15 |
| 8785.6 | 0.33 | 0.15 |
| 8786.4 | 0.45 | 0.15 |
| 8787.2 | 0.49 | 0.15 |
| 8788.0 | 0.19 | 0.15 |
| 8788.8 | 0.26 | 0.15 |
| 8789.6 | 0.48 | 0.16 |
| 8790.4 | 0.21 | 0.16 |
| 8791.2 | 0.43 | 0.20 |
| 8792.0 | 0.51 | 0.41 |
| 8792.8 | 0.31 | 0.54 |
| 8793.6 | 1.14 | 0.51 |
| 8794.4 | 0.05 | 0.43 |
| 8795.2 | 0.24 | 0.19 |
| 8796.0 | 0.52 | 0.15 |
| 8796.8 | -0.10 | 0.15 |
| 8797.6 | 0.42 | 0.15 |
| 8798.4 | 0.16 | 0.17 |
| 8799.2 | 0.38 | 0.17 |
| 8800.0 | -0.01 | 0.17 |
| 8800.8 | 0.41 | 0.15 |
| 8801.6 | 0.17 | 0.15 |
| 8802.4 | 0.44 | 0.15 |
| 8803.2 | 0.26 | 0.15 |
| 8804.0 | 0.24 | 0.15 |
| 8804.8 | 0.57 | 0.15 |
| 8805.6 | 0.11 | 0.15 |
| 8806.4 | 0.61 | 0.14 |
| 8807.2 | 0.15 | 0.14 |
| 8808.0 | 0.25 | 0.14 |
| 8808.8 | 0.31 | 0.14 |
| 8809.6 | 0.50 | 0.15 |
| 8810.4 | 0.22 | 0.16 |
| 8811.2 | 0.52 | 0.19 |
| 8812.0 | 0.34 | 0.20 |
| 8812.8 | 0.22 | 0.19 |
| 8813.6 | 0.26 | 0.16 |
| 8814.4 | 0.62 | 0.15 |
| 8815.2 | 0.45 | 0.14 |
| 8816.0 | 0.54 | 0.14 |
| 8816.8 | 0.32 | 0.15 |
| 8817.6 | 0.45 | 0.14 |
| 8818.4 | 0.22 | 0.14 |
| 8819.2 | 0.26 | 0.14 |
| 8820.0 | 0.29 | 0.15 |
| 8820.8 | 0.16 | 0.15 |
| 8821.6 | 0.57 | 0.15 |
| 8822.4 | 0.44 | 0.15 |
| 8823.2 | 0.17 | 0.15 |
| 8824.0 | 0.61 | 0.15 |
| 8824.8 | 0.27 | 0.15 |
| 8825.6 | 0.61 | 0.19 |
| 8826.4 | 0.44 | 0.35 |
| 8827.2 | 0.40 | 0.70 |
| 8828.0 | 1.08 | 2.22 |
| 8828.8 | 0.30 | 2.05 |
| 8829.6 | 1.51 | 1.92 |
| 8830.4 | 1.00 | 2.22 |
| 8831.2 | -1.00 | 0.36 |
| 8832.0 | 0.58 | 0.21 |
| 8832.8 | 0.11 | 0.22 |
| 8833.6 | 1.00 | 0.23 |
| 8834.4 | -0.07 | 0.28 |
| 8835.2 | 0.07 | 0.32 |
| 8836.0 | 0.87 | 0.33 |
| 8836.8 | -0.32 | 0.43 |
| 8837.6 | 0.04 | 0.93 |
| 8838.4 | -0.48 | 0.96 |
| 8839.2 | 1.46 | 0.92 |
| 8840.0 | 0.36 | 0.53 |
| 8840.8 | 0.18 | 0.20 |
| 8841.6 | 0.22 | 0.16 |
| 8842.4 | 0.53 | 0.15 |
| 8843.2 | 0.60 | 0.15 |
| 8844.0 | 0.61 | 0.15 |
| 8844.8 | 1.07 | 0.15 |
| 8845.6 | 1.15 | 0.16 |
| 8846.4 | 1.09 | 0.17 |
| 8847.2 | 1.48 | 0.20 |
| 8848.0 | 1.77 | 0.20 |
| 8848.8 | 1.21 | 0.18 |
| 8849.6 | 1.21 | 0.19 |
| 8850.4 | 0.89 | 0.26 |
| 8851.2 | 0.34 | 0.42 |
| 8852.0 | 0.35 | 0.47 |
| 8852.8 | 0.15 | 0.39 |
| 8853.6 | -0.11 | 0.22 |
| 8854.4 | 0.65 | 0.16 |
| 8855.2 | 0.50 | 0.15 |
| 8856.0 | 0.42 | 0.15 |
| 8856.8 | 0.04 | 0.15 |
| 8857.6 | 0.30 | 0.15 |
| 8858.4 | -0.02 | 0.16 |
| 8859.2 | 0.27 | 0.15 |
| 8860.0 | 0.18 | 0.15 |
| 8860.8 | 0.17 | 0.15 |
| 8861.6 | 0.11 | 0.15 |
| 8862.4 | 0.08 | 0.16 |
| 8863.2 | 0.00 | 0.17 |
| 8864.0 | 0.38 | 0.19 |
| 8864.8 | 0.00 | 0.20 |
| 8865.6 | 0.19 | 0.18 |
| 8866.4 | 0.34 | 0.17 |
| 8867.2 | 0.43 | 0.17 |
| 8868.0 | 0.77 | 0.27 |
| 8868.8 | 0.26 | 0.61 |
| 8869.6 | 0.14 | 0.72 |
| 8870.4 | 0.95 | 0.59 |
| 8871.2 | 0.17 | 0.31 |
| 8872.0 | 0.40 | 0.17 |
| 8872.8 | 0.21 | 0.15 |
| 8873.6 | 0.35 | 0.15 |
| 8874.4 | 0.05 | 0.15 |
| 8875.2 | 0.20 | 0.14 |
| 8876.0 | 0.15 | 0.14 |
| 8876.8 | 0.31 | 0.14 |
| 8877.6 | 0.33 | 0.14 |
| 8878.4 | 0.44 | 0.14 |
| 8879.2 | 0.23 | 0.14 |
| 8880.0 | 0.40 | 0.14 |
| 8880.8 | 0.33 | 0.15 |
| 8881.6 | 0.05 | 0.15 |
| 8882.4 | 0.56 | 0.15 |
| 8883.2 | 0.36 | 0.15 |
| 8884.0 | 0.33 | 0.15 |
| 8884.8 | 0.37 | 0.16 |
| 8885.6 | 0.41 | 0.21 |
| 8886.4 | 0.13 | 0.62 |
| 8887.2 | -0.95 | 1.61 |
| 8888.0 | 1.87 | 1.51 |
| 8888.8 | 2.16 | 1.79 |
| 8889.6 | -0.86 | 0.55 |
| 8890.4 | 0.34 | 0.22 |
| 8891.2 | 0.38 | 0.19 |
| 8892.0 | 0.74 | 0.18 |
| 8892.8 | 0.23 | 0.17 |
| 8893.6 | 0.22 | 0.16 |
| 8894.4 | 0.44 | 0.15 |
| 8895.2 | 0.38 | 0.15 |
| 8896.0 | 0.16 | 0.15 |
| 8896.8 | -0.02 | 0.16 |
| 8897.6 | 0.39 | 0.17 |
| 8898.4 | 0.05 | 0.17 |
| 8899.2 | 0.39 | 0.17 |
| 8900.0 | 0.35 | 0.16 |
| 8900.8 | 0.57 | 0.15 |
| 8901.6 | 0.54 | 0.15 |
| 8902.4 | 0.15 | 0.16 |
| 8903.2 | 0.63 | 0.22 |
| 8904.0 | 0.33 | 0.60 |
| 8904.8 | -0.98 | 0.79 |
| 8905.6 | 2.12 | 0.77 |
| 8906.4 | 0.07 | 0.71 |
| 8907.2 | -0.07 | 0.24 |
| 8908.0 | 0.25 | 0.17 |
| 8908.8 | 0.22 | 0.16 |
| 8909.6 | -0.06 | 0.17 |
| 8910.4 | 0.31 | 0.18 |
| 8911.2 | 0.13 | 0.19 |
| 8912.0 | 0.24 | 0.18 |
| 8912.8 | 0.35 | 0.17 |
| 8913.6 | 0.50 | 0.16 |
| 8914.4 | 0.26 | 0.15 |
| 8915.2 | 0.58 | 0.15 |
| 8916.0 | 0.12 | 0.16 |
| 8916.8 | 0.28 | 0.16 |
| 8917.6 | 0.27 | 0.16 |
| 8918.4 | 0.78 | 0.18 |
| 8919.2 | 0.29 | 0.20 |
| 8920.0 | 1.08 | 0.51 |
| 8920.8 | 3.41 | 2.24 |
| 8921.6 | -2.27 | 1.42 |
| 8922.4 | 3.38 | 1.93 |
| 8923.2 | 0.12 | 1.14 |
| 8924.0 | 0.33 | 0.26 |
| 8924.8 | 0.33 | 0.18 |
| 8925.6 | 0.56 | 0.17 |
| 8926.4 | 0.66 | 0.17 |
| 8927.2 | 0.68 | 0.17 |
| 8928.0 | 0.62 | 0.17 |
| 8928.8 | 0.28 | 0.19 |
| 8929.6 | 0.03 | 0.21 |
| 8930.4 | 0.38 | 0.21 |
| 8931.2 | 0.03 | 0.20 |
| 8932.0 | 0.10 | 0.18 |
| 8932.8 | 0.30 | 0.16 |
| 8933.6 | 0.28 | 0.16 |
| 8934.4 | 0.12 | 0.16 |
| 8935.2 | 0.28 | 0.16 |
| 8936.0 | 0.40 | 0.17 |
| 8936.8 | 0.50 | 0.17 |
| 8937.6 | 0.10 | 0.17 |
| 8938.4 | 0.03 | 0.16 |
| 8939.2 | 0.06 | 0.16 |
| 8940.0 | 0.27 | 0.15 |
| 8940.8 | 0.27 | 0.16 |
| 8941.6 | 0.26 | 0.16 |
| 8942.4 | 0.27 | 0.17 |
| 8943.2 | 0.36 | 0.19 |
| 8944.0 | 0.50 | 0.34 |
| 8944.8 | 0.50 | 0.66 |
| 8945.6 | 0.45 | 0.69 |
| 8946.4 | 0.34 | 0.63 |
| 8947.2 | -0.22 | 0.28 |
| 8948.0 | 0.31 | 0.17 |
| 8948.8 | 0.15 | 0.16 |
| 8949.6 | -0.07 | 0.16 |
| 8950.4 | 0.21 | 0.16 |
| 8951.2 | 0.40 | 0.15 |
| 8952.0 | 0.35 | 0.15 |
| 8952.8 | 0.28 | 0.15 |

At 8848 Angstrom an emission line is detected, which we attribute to H-beta 4861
